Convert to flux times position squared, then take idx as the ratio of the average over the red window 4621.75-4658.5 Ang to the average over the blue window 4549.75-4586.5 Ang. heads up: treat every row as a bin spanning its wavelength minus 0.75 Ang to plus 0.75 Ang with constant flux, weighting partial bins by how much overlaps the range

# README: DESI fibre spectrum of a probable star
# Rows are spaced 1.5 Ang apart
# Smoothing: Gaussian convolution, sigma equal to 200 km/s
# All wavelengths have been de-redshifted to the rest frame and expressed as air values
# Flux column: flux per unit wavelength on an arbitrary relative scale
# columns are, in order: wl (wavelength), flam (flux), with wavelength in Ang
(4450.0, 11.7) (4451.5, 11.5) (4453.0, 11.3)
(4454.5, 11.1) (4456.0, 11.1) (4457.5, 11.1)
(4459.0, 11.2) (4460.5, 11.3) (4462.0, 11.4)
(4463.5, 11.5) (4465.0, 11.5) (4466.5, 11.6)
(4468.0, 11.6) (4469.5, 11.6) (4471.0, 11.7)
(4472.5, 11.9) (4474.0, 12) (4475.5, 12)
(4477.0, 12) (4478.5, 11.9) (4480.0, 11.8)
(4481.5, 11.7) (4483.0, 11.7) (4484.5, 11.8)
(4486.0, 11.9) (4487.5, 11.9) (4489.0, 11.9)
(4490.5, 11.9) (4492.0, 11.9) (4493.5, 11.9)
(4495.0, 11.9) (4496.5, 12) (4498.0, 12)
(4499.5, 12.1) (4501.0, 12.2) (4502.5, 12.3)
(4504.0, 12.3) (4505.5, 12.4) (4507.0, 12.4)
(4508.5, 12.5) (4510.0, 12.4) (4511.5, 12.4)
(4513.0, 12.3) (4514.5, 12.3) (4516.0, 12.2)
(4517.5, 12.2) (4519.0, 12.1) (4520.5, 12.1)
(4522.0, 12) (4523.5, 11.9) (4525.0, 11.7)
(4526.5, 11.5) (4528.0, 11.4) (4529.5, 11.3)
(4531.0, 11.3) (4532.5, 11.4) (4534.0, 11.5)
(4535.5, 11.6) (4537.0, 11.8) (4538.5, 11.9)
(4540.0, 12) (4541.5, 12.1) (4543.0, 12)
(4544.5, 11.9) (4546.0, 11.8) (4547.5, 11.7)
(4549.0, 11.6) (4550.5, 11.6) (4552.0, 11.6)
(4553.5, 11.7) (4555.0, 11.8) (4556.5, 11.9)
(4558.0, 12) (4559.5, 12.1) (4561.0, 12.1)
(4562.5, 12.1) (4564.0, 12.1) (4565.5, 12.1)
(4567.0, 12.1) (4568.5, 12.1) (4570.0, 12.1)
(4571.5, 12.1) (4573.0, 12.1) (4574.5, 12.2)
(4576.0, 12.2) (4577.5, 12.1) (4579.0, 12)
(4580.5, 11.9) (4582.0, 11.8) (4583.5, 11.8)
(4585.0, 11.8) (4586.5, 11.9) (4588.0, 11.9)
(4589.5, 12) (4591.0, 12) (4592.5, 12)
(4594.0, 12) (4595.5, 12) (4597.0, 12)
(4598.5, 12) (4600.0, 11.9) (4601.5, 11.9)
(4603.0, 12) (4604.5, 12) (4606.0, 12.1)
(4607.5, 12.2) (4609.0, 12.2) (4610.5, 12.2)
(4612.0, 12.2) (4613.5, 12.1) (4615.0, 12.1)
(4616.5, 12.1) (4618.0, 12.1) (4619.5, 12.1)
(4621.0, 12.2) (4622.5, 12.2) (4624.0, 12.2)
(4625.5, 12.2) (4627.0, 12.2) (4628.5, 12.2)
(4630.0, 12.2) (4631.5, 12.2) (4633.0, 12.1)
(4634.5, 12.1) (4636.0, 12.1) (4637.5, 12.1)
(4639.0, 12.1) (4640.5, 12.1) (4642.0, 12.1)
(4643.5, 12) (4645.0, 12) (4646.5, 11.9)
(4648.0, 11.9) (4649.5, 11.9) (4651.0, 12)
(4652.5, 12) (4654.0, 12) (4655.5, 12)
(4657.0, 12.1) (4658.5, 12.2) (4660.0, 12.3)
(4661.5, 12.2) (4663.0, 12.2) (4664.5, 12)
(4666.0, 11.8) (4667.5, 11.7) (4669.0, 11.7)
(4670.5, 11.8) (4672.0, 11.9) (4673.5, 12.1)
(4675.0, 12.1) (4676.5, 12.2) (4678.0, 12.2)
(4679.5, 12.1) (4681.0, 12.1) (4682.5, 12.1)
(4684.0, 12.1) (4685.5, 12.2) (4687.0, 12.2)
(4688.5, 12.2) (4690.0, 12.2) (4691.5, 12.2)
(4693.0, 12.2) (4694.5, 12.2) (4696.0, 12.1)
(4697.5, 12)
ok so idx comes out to 1.0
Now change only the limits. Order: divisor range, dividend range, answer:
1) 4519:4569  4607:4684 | 1.07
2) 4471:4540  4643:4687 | 1.08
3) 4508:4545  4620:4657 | 1.07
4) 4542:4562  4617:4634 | 1.06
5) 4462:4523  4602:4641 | 1.07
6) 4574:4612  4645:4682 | 1.03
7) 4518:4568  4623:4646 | 1.07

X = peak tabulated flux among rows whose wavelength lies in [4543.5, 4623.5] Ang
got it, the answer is 12.2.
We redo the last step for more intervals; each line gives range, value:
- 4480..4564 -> 12.5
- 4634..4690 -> 12.3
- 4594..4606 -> 12.1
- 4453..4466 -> 11.5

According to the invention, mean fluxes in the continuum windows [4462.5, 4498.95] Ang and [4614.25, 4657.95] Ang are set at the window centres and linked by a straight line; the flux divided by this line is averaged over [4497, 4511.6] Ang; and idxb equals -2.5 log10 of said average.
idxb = -0.039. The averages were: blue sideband 11.8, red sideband 12.1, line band 12.3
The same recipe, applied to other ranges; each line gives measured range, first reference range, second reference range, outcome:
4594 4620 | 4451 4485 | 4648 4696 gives -0.014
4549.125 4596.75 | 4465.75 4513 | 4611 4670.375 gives 0.006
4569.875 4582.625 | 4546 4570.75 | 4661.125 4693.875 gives -0.011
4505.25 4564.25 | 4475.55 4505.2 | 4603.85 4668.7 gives 0.008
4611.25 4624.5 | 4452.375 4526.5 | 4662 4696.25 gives -0.012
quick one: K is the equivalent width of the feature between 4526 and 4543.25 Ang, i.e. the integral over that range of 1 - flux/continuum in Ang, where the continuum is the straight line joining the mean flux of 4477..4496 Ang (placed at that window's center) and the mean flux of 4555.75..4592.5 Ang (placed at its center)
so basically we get 0.4 Ang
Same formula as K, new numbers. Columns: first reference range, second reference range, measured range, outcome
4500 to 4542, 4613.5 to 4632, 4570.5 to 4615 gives 0.32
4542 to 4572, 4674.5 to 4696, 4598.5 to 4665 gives -0.17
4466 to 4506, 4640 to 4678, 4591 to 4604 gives 0.00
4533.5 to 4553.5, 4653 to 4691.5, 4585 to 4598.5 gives -0.09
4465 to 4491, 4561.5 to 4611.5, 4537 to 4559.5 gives 0.21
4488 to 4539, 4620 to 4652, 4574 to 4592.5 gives 0.12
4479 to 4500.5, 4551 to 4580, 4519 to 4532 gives 0.31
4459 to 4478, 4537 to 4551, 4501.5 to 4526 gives -0.92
